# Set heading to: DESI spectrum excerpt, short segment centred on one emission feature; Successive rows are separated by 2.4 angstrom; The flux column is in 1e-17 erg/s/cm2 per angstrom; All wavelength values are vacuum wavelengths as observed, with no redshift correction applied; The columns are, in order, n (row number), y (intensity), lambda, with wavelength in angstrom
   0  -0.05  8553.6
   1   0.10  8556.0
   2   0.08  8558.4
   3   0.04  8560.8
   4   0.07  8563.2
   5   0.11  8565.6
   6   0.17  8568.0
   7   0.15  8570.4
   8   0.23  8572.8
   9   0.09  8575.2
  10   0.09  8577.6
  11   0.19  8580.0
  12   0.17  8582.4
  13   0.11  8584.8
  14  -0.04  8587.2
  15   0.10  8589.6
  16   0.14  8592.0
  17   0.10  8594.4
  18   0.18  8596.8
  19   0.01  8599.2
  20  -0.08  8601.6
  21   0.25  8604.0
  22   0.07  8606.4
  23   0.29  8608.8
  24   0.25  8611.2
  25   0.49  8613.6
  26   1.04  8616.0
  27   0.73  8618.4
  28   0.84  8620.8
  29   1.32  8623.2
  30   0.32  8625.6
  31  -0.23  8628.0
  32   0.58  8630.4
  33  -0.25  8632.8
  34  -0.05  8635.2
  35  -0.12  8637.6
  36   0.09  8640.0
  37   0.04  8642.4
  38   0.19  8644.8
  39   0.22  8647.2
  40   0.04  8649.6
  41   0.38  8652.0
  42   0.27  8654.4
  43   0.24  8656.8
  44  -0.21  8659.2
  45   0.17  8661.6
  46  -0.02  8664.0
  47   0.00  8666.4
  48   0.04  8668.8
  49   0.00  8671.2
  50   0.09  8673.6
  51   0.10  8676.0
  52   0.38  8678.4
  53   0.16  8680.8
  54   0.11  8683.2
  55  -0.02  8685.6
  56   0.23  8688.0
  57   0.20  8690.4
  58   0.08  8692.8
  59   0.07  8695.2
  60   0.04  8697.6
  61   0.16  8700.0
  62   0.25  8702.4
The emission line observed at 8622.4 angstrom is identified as [O II]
